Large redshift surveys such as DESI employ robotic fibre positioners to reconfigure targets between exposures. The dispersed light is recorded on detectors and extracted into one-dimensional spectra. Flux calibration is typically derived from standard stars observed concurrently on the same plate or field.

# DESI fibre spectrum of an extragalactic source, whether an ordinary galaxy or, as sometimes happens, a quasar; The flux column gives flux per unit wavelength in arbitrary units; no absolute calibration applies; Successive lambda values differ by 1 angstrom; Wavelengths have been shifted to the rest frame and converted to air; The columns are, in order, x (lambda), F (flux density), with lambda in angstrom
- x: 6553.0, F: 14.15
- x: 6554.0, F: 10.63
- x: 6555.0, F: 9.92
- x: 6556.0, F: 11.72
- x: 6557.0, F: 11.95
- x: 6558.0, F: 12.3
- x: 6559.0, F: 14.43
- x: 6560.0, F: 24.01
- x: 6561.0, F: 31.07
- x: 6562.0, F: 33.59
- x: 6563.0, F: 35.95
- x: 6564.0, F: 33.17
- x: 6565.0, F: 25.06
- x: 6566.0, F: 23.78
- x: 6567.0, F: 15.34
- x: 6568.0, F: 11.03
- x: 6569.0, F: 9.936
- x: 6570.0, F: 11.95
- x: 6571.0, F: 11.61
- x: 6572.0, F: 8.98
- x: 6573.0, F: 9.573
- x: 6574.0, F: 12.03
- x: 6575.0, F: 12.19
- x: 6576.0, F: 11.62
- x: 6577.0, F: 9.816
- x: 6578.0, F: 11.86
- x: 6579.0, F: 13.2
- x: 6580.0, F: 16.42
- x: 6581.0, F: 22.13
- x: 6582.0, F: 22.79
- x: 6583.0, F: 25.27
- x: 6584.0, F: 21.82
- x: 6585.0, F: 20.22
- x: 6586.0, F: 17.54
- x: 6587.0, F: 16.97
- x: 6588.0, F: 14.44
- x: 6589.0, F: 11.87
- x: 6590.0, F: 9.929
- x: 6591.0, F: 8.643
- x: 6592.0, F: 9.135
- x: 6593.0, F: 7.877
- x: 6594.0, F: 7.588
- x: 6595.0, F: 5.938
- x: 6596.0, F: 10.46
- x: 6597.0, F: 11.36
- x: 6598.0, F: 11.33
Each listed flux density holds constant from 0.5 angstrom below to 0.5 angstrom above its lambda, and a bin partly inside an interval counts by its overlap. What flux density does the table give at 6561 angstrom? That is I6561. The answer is 31.07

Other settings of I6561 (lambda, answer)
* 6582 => 22.79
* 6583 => 25.27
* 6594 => 7.588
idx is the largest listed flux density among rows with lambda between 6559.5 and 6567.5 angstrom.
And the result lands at 35.95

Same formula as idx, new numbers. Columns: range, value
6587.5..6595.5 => 14.44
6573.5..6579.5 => 13.2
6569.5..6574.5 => 12.03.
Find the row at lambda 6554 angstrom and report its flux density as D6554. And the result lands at 10.63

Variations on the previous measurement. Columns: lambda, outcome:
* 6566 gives 23.78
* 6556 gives 11.72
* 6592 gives 9.135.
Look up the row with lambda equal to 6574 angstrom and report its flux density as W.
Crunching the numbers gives 12.03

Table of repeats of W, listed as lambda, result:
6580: 16.42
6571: 11.61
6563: 35.95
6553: 14.15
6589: 11.87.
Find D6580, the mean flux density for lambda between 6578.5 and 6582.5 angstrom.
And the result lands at 18.6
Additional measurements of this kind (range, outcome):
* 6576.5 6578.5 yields 10.8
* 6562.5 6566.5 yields 29.5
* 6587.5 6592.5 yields 10.8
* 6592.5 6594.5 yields 7.73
